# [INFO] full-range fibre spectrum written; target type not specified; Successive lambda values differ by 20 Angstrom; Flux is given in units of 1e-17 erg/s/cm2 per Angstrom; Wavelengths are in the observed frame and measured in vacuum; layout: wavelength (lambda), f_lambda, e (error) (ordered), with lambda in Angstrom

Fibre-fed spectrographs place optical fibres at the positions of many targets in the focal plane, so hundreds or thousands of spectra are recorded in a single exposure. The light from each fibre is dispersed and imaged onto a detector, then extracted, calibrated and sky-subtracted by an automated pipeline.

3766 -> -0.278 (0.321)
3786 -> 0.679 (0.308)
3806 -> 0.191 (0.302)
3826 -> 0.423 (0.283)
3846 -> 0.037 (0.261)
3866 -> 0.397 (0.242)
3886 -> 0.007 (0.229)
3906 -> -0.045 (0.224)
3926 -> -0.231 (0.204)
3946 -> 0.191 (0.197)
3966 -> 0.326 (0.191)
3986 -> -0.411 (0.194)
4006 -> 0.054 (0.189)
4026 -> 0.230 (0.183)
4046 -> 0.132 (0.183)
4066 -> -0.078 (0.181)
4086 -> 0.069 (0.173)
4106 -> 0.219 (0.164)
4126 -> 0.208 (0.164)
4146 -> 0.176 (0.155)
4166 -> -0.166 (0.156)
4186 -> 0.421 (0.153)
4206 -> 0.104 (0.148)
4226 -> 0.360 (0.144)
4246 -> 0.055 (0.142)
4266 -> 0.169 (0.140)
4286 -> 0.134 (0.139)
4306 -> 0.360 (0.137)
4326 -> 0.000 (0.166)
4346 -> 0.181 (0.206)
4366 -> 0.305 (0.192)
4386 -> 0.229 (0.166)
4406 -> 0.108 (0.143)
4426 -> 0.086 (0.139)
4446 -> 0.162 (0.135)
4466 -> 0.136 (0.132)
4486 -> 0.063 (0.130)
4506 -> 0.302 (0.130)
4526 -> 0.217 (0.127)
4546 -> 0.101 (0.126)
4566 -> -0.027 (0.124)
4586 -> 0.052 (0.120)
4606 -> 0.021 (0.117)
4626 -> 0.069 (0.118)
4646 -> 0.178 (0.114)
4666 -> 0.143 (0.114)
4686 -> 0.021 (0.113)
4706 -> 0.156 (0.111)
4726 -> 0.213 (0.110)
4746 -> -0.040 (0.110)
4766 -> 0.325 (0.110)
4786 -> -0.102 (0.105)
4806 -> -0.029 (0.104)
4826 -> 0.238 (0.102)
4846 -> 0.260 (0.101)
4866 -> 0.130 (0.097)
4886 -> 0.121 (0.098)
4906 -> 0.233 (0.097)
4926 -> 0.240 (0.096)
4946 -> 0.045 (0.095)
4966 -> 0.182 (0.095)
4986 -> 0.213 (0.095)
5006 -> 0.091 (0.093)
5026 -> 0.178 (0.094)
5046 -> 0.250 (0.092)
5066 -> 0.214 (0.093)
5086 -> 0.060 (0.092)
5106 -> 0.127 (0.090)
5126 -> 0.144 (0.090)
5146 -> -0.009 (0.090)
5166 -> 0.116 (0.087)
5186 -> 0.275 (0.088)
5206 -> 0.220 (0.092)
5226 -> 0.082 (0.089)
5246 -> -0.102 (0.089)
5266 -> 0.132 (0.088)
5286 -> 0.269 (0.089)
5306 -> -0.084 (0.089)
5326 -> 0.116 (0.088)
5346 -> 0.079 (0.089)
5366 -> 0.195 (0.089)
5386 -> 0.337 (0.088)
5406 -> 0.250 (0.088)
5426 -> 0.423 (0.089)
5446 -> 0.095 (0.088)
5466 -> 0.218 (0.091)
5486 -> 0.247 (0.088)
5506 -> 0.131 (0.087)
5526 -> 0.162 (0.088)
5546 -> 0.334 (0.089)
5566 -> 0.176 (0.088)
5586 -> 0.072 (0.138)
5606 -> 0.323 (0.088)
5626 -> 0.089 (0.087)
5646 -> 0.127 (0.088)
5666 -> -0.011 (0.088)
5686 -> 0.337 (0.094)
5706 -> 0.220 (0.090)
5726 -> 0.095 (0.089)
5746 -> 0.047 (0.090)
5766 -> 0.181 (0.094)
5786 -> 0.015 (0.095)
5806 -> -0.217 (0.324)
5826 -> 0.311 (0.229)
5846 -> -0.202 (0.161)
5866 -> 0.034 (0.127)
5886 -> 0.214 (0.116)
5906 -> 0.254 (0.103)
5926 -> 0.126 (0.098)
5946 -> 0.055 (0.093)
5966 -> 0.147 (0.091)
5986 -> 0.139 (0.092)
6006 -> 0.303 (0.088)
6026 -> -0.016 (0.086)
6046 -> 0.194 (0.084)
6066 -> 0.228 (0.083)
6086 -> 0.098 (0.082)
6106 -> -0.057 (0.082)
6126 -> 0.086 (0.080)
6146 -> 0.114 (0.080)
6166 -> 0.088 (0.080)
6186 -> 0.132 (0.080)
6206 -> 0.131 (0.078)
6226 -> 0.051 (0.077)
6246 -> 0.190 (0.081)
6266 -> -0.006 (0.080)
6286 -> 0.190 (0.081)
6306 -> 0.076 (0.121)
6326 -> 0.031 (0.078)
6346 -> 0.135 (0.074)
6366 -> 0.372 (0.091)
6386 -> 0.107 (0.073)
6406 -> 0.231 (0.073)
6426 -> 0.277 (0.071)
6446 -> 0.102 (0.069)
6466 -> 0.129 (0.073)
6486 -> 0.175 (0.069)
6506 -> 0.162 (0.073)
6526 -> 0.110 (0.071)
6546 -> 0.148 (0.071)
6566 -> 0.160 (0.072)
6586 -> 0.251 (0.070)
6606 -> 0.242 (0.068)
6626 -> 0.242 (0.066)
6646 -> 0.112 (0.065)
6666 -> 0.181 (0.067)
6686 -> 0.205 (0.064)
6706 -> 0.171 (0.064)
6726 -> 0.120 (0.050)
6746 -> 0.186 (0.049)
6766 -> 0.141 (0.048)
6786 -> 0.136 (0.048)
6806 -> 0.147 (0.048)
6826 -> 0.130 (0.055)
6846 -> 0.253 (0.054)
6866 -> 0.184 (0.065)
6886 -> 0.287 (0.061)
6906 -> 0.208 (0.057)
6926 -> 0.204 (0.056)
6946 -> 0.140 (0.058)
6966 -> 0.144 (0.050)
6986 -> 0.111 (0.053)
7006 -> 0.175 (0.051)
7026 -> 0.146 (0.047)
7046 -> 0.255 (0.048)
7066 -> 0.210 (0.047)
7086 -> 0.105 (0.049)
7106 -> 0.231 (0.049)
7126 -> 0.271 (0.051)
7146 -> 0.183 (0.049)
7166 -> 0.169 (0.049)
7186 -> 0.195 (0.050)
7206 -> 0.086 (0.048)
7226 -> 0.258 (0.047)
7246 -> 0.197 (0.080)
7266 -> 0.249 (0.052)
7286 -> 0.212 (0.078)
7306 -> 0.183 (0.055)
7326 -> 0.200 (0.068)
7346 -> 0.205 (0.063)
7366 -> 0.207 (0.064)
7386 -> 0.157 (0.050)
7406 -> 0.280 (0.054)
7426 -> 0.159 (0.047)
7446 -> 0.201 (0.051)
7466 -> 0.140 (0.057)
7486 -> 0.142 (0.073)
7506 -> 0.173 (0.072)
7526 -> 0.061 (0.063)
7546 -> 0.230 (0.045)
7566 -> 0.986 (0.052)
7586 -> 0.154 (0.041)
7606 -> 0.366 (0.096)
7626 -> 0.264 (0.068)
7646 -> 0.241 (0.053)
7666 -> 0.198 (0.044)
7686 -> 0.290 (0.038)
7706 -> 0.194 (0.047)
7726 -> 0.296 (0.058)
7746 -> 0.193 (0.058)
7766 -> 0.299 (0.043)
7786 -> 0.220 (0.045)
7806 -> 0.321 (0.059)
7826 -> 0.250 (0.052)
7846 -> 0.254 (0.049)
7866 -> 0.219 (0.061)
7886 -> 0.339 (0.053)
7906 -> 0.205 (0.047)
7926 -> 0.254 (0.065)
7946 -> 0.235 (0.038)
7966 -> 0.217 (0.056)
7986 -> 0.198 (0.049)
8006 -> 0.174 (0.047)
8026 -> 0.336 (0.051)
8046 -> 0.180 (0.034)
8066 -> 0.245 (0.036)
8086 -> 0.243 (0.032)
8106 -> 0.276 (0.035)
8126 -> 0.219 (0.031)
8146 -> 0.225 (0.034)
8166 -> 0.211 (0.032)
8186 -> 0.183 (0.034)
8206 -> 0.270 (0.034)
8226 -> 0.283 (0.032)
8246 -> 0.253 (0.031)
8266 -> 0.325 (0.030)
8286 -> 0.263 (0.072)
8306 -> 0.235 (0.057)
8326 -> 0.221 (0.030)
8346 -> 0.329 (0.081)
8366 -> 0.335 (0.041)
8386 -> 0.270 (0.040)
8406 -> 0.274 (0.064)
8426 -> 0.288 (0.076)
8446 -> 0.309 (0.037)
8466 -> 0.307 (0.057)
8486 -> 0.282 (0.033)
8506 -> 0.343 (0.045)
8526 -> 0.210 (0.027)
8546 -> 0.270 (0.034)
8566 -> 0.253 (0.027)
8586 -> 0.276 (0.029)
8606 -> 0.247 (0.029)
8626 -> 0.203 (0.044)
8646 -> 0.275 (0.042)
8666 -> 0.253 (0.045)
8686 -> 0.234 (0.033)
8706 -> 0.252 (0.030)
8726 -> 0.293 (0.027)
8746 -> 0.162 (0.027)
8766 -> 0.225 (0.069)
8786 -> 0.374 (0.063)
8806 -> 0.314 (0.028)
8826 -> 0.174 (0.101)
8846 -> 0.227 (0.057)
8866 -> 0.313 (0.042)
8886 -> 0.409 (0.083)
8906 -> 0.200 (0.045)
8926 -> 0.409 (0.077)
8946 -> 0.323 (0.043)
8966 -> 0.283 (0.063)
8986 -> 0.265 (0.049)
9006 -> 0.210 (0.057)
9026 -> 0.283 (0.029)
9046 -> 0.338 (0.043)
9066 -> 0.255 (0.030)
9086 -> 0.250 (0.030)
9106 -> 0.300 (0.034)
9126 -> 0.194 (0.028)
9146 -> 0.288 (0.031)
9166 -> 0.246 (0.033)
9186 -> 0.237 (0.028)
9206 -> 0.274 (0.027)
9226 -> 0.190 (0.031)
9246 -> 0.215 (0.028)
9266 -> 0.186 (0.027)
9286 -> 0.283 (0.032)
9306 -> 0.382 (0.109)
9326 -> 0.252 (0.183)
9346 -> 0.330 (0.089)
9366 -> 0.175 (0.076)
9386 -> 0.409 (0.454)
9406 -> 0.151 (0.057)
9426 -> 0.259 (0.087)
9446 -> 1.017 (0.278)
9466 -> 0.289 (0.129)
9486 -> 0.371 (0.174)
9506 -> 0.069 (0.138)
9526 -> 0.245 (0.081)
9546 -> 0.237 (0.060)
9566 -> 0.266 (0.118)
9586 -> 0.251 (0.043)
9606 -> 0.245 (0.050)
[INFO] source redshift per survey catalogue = 1.028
